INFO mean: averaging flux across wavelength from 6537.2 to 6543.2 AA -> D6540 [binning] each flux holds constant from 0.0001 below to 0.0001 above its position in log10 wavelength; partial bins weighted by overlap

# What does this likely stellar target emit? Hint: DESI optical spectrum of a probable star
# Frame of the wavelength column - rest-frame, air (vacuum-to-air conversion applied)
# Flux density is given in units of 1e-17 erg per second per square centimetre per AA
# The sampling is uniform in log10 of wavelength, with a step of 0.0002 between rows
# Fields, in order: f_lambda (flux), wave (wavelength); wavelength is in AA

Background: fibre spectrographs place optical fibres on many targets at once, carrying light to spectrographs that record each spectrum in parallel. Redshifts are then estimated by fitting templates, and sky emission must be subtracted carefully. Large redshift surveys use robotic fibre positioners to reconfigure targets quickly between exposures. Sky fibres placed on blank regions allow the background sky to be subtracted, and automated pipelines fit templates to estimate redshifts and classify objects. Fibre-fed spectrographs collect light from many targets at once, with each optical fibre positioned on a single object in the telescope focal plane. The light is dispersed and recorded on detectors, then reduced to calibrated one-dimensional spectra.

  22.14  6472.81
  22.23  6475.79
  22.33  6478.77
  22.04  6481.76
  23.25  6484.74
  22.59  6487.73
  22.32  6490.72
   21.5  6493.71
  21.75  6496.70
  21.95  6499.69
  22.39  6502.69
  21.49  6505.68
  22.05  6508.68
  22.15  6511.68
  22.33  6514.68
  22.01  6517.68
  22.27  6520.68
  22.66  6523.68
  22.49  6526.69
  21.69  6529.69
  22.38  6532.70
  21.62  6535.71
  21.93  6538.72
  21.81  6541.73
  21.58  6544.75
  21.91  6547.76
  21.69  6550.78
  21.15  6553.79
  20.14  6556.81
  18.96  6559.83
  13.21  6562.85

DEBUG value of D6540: 21.9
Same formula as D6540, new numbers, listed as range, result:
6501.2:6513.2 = 22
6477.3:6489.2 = 22.5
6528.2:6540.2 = 21.9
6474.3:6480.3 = 22.3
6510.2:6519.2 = 22.2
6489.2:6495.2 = 21.9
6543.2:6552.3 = 21.7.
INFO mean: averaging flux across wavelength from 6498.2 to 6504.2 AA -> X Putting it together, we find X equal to 22.2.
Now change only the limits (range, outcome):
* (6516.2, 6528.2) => 22.4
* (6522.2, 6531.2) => 22.3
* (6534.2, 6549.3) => 21.8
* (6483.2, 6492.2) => 22.7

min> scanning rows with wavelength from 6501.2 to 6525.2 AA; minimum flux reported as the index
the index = 21.49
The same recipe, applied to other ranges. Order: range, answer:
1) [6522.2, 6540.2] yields 21.62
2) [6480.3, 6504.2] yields 21.5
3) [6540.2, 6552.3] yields 21.58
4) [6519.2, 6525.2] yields 22.27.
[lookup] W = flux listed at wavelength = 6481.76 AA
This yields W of 22.04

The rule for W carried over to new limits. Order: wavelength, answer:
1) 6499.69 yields 21.95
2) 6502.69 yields 22.39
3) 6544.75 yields 21.58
